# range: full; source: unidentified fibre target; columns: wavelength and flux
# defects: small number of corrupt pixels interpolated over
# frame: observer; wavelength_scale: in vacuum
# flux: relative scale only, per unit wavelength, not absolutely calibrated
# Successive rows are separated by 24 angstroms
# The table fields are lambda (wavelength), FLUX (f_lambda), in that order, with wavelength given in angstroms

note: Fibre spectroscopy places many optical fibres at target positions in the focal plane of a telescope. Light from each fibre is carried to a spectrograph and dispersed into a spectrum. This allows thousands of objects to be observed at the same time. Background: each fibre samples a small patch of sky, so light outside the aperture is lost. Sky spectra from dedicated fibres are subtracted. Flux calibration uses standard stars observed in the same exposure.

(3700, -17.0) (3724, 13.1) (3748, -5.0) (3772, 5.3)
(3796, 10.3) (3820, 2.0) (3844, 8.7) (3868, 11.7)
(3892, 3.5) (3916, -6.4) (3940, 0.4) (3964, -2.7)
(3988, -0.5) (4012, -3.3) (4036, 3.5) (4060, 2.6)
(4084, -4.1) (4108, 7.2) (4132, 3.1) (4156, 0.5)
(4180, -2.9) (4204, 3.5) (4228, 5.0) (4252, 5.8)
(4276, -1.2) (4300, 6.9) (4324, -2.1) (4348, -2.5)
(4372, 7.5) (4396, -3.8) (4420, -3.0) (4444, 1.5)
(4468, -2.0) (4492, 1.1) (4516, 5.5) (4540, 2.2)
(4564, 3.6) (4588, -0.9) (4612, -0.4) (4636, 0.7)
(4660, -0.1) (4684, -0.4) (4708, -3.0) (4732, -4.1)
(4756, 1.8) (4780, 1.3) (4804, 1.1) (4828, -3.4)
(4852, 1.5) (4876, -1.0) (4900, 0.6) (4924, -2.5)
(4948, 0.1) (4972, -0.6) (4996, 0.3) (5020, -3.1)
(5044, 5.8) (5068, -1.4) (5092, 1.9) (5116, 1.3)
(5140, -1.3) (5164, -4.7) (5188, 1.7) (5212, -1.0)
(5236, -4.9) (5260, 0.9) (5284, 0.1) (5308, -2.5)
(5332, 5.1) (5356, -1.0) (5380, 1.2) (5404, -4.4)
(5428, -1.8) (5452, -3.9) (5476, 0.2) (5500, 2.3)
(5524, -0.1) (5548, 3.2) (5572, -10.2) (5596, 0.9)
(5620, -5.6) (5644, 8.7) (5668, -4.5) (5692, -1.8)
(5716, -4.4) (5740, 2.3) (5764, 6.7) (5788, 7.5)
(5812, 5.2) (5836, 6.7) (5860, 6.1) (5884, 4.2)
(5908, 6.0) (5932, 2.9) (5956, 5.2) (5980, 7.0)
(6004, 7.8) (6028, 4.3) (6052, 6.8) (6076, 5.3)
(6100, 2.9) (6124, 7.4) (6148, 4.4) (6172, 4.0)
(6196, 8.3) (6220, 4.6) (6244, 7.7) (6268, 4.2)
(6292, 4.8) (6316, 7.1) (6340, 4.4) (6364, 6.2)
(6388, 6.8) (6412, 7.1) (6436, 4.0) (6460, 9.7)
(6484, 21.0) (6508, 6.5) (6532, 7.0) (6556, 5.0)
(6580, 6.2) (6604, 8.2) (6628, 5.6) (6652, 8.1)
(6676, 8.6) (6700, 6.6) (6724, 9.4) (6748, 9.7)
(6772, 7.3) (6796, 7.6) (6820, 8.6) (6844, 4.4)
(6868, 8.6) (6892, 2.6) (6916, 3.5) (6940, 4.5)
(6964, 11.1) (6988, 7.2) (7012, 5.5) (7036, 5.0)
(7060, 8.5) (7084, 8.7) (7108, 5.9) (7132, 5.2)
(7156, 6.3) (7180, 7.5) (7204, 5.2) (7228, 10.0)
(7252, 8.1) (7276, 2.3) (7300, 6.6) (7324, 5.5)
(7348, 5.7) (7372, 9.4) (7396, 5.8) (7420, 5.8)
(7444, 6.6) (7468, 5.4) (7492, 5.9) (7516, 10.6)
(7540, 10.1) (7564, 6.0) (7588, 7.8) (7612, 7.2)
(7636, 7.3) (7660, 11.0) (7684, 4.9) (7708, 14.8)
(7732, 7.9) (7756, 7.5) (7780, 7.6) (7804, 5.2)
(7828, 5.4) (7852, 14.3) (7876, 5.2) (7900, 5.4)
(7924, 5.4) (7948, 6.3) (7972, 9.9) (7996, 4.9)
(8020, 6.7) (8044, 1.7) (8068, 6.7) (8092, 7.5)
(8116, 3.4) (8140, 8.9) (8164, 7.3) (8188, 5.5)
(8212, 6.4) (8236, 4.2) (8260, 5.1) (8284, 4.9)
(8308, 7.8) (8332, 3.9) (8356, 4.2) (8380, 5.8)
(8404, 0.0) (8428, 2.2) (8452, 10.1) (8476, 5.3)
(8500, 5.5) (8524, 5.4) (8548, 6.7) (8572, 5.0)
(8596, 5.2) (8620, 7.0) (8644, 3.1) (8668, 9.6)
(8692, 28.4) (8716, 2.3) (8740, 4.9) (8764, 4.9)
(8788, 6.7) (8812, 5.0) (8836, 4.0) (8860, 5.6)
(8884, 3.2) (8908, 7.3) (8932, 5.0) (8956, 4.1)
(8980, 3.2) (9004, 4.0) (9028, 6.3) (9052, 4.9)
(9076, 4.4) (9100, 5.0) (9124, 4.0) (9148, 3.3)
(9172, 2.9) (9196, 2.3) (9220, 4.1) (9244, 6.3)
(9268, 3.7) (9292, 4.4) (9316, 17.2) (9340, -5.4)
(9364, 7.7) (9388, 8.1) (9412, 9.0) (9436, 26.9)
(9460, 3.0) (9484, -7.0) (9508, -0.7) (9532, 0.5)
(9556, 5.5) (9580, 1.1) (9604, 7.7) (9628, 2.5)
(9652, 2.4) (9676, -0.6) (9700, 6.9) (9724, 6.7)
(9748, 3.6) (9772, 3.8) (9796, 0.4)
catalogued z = 0.74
